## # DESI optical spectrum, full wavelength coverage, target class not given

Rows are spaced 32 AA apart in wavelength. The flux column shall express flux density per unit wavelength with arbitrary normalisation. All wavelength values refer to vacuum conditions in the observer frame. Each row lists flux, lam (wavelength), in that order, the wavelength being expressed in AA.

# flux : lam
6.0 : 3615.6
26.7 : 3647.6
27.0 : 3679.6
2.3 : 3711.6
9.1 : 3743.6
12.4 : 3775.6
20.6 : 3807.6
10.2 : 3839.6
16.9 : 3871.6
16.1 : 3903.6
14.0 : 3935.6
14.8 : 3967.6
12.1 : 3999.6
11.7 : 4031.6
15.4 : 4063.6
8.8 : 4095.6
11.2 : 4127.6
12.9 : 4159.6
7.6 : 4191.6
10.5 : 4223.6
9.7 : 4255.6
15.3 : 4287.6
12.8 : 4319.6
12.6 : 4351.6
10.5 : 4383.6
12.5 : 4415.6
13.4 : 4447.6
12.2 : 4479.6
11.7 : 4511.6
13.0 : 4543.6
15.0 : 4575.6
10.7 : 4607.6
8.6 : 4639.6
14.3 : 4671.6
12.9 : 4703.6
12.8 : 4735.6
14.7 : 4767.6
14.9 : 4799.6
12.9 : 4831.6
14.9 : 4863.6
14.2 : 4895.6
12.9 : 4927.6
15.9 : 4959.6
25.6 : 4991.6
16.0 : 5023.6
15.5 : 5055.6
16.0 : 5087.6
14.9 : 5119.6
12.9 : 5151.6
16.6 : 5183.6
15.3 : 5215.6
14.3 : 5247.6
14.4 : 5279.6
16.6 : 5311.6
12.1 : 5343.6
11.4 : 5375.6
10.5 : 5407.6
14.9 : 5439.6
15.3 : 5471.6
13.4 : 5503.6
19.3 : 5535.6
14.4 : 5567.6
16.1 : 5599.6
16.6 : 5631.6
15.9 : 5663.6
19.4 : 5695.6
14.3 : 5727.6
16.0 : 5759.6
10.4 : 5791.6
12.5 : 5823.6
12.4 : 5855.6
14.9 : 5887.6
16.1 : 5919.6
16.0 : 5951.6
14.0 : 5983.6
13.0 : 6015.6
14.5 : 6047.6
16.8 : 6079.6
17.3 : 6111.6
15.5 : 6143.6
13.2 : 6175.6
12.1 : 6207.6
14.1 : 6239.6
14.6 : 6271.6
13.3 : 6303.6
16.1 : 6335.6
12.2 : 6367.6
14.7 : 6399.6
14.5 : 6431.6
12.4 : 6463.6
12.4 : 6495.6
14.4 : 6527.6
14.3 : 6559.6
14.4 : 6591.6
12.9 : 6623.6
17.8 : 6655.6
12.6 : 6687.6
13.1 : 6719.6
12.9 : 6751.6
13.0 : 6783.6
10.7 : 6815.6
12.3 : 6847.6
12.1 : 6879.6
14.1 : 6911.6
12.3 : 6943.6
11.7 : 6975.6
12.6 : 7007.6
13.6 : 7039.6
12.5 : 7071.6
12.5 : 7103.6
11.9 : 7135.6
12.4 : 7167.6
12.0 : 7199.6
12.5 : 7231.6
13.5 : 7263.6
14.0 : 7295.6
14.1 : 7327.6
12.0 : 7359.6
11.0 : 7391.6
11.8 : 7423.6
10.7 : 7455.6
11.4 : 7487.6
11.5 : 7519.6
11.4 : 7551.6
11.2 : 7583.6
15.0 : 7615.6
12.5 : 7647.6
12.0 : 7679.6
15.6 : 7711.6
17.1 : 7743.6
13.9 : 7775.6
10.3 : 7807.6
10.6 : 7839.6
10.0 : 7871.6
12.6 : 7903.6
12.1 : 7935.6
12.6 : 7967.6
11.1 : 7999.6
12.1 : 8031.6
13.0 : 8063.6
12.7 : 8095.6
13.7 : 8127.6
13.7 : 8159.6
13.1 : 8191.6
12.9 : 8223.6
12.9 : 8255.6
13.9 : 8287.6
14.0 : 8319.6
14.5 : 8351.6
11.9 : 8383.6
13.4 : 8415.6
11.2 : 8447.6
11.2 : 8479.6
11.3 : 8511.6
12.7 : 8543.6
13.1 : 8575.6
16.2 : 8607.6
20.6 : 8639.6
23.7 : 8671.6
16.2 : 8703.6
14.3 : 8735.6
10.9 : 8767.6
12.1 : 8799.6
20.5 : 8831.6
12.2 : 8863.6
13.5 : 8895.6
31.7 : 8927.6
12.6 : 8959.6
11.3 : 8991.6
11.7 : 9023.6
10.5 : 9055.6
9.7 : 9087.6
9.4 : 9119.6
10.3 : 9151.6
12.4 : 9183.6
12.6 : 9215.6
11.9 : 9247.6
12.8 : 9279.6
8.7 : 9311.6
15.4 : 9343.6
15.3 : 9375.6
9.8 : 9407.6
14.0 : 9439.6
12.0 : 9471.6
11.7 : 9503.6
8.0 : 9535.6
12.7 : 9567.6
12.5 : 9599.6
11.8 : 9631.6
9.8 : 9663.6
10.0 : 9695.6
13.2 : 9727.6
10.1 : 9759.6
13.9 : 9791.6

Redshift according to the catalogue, 0.78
